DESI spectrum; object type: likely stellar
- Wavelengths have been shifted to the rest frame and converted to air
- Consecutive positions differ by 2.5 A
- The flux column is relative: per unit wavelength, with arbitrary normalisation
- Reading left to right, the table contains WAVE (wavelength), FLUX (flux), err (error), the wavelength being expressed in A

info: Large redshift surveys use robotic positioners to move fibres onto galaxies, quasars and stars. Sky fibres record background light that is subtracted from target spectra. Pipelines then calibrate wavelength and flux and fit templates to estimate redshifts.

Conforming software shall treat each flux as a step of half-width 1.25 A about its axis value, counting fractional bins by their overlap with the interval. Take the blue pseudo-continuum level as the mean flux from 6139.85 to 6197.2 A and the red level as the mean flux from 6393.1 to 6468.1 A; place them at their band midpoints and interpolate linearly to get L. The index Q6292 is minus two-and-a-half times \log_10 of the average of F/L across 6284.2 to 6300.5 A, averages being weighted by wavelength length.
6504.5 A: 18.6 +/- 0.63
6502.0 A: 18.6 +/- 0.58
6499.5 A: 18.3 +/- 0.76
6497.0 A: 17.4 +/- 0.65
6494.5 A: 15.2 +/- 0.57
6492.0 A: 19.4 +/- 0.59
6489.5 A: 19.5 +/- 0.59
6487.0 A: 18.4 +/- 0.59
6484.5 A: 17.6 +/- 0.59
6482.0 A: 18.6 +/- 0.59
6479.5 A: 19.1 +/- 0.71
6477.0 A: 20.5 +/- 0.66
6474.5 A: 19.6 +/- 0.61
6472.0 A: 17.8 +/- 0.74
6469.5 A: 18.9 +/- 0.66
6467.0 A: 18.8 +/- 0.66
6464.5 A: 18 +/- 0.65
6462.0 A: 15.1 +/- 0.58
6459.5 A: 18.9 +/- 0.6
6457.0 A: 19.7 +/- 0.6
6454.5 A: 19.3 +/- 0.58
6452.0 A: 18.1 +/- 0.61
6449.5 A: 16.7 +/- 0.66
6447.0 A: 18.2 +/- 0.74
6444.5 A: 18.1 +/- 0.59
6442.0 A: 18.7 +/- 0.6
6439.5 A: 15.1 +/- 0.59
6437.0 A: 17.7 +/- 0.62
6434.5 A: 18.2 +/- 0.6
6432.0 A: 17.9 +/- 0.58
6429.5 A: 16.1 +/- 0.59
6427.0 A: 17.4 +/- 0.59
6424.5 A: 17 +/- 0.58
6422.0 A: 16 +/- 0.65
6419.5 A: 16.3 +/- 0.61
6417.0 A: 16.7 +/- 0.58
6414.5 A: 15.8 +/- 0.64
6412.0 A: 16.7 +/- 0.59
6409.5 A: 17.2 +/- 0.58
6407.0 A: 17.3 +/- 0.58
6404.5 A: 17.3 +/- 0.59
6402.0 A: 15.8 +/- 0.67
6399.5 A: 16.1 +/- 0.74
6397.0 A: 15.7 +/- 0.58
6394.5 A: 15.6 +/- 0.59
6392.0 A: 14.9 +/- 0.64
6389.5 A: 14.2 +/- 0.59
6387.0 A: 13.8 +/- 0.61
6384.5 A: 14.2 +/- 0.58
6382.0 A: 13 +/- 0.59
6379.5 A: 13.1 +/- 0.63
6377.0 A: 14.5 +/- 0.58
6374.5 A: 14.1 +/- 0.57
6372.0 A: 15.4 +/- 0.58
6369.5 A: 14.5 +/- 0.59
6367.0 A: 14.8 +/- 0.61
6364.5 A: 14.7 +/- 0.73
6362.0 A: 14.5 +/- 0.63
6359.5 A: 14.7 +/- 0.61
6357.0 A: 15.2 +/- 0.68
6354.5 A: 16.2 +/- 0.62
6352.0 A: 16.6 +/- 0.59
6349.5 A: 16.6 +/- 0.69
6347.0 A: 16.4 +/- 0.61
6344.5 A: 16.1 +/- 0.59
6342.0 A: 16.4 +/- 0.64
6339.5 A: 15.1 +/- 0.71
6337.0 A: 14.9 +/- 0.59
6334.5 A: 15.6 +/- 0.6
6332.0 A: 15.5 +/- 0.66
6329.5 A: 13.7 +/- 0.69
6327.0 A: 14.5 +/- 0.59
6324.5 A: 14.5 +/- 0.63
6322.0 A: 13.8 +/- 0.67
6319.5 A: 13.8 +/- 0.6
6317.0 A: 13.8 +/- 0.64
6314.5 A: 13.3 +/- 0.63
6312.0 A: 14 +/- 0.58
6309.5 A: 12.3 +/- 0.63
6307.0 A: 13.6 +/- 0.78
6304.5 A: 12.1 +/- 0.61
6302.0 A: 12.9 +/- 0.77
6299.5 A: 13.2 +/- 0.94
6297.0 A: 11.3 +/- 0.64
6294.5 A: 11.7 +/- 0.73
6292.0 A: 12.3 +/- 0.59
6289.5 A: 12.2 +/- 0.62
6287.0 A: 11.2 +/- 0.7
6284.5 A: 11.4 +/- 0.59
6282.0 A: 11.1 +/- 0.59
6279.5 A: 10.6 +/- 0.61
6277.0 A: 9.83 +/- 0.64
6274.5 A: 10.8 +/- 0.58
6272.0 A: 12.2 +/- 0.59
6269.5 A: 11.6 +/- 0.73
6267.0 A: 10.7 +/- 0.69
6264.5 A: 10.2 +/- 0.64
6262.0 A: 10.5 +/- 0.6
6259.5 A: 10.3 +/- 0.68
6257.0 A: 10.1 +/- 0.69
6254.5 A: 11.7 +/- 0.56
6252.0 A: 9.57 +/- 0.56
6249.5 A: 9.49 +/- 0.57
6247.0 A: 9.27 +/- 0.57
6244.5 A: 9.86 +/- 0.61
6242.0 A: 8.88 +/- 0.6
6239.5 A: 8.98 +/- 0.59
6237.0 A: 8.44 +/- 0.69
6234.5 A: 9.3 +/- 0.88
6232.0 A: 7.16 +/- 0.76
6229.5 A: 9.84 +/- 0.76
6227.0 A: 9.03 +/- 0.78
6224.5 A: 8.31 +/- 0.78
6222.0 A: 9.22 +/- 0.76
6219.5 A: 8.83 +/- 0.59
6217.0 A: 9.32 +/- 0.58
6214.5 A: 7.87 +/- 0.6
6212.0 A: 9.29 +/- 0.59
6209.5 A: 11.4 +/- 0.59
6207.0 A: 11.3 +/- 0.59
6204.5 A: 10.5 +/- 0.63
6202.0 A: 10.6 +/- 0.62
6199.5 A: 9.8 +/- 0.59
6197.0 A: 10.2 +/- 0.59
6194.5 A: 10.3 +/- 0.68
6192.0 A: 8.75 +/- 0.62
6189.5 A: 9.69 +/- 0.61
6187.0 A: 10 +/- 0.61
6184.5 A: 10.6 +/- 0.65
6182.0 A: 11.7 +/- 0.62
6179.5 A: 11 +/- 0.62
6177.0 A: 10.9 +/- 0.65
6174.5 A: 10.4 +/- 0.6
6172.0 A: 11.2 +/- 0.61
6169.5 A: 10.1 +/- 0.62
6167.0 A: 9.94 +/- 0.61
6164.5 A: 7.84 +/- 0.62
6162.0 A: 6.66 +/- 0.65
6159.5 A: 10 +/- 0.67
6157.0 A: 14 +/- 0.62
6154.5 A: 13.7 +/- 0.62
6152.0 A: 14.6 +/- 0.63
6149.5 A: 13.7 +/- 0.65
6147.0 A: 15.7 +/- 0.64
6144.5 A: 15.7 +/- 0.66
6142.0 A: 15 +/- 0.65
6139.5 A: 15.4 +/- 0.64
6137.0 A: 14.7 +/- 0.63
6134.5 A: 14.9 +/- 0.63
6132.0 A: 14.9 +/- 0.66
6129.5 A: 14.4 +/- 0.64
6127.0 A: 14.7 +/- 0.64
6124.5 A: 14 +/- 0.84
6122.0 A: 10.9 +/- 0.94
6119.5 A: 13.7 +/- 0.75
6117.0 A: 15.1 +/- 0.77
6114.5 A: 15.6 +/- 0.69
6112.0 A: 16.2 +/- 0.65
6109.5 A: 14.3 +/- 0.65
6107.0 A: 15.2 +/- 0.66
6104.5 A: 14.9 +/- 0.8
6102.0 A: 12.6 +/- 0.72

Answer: 0.19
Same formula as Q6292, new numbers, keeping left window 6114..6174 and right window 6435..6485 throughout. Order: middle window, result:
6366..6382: 0.18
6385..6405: 0.13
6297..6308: 0.23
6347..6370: 0.08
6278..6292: 0.33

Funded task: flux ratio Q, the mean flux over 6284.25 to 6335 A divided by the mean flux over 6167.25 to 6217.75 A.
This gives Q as 1.29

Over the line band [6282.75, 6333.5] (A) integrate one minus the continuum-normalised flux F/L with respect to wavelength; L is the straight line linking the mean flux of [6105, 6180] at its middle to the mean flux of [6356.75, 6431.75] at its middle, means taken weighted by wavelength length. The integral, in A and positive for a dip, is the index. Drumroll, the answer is 5.67 A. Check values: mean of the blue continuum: 13.2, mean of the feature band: 13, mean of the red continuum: 15.5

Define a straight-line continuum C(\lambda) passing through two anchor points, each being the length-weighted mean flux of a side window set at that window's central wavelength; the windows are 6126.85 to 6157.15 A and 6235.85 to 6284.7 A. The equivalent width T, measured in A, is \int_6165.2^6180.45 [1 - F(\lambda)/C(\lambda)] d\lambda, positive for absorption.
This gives 3.5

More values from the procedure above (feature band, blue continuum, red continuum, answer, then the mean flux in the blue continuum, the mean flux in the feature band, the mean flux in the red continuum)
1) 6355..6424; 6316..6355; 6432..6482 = 5.3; 15.2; 15.3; 18.2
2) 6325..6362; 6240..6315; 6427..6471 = -4.6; 11.2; 15.5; 17.8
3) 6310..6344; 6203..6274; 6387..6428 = -3.6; 9.77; 14.5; 16.2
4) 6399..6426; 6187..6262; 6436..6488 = -0.3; 9.59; 16.6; 18.2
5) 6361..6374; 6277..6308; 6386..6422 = -0.1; 11.9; 14.7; 16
